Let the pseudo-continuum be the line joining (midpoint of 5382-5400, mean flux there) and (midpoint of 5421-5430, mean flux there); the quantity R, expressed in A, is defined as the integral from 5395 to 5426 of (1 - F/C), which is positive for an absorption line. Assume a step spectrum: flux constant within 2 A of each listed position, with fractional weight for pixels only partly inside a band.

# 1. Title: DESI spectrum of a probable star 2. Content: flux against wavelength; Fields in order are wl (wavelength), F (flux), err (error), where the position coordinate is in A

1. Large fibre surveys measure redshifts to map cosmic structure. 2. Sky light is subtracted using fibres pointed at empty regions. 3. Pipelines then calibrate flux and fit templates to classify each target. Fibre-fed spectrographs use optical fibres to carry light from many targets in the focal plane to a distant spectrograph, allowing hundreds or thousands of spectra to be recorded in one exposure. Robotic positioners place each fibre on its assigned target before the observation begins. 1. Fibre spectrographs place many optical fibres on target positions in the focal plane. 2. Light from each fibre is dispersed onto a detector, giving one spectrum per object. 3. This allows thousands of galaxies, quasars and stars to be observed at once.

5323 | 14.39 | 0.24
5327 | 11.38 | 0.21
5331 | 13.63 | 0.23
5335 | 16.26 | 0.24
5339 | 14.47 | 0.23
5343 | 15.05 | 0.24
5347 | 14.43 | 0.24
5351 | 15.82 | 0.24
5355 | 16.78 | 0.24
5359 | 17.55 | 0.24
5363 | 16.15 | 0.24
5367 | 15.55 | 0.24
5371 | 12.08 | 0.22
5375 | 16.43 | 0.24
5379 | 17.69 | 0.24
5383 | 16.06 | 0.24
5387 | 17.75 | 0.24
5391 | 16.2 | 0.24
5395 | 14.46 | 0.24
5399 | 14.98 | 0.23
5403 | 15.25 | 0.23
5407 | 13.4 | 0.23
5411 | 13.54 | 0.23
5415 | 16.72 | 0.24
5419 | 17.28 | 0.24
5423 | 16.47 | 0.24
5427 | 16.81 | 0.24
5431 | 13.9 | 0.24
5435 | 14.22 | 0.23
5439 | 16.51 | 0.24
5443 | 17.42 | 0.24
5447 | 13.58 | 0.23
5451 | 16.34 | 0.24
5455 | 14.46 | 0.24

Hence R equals 1.5 A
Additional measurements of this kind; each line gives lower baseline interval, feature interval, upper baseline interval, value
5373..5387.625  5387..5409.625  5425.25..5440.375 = 1.8 A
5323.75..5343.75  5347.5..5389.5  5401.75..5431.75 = -4.1 A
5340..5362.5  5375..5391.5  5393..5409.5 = -2.1 A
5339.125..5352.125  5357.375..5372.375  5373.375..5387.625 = 0.6 A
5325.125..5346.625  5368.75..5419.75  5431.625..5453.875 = -2.0 A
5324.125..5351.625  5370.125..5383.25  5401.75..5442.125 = -0.8 A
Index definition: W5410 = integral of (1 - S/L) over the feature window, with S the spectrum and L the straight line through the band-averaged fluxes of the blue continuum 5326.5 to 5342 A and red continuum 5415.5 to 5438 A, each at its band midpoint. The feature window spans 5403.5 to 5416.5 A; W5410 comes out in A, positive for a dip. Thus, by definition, 0.8 A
